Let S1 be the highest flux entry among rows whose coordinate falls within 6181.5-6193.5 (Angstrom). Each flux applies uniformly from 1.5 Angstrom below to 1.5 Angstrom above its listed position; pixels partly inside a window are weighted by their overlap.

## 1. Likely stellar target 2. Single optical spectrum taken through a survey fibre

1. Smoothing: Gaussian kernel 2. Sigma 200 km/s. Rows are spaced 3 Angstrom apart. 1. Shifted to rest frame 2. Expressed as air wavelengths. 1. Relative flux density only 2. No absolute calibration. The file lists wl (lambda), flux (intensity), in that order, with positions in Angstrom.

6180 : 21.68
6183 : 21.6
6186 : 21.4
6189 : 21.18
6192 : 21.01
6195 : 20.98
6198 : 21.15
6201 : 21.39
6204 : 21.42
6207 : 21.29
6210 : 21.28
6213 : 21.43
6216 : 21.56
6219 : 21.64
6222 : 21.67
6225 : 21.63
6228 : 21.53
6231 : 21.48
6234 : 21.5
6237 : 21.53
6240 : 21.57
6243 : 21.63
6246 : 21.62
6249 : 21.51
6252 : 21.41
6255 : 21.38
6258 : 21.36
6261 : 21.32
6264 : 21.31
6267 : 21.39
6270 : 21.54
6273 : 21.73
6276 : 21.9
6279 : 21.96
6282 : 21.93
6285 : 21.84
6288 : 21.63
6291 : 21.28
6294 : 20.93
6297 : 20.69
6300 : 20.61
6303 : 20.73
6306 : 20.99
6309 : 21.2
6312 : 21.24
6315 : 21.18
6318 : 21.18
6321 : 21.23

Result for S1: 21.6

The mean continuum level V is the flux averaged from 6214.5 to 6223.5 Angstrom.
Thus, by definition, 21.6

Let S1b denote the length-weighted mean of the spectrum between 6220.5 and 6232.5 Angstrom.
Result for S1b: 21.6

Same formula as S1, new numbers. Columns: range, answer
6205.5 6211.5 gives 21.29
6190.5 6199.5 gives 21.15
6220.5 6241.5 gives 21.67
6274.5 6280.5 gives 21.96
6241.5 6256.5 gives 21.63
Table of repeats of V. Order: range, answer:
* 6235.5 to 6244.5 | 21.6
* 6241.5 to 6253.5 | 21.5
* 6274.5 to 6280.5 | 21.9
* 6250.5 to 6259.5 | 21.4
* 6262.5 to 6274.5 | 21.5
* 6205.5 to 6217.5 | 21.4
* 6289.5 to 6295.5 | 21.1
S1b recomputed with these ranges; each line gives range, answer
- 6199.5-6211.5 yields 21.3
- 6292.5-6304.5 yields 20.7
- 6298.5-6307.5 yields 20.8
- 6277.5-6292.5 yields 21.7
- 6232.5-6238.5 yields 21.5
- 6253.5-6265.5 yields 21.3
